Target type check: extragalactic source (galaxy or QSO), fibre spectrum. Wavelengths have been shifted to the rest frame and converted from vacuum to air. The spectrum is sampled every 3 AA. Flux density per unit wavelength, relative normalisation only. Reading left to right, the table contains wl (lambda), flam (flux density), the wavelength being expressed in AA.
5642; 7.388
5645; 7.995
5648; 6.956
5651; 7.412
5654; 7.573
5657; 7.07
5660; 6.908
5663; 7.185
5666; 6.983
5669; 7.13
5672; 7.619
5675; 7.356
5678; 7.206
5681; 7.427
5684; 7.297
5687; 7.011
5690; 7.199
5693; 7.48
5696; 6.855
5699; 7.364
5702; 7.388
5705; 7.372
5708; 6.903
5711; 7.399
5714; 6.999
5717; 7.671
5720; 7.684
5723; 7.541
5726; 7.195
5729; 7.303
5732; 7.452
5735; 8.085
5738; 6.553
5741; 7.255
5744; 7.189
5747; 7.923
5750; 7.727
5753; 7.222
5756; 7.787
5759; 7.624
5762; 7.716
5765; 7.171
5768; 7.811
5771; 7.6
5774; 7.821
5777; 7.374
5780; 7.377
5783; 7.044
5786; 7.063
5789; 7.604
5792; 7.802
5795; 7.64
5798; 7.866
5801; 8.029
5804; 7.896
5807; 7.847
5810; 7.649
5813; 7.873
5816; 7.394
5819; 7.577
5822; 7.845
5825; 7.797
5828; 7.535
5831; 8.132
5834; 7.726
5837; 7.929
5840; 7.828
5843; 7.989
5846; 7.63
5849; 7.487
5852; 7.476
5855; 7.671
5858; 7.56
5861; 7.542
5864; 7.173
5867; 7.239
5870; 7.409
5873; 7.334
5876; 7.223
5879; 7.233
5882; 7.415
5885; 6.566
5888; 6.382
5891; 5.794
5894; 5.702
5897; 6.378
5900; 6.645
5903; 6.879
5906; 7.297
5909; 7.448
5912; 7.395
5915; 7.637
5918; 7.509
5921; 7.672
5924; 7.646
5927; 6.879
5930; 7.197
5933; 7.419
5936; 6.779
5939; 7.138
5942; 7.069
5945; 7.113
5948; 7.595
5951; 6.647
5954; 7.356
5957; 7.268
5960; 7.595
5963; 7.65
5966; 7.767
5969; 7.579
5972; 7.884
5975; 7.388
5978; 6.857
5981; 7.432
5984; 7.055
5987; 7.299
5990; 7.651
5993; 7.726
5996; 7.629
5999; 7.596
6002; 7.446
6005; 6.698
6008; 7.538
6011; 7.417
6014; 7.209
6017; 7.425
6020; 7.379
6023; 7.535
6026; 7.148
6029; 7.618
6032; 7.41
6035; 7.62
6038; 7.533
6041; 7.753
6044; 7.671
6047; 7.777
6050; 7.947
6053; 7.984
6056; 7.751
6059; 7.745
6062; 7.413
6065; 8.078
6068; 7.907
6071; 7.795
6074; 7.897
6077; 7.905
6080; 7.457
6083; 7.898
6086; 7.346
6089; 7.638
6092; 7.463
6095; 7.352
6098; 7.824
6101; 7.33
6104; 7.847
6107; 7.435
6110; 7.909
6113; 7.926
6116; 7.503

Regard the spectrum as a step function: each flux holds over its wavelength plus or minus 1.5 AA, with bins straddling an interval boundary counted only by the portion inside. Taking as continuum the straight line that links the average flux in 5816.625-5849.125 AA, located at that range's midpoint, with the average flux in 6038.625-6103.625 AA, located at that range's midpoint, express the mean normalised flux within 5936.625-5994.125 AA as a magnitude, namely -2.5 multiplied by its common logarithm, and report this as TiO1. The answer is 0.05 mag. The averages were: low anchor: 7.77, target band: 7.36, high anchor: 7.71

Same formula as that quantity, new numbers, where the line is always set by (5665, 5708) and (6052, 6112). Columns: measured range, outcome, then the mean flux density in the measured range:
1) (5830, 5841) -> -0.07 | 7.9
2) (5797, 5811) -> -0.07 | 7.86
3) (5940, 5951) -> 0.06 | 7.17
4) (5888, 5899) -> 0.23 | 6.05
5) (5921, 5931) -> 0.03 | 7.31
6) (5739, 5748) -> -0.01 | 7.38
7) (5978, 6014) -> 0.03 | 7.38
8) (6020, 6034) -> 0.03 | 7.43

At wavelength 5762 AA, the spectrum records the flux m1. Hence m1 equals 7.716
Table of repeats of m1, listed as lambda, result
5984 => 7.055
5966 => 7.767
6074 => 7.897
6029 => 7.618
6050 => 7.947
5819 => 7.577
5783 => 7.044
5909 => 7.448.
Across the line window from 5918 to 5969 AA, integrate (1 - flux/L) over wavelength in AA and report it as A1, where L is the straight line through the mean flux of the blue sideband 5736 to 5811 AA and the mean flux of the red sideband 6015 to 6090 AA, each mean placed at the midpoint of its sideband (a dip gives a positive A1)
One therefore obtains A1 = 2.0 AA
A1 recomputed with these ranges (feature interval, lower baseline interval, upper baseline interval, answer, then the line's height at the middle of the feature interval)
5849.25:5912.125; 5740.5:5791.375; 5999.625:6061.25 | 3.97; 7.51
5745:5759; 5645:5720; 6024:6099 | -0.58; 7.34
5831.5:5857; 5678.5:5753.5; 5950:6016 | -1.25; 7.37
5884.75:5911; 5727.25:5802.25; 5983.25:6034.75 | 3.09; 7.46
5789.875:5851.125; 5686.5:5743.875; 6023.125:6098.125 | -2.92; 7.42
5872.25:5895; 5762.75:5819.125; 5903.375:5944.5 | 2.11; 7.39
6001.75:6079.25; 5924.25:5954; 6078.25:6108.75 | -1.93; 7.42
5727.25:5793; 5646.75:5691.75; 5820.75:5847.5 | 0.70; 7.55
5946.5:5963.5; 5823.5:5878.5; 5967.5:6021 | 0.27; 7.45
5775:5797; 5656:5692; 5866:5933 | -0.95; 7.13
